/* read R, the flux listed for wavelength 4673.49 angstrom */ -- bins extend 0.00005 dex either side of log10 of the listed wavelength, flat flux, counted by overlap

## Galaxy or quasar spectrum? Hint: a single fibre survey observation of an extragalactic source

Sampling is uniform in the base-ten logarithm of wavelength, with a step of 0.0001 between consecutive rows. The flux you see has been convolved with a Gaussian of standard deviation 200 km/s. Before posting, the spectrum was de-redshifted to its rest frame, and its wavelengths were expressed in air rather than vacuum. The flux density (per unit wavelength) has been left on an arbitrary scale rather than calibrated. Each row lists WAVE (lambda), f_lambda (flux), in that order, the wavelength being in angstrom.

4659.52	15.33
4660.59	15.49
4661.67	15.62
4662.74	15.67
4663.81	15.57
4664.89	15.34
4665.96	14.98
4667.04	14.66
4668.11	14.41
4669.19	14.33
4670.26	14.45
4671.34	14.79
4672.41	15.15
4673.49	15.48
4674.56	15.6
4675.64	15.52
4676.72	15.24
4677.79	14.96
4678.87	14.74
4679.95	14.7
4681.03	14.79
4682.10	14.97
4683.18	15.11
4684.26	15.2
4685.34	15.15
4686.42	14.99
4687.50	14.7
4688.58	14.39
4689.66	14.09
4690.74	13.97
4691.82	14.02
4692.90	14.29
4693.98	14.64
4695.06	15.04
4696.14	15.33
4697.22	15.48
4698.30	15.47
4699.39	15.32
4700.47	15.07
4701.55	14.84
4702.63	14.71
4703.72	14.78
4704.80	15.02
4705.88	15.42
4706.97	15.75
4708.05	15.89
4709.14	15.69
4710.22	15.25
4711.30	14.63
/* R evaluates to 15.48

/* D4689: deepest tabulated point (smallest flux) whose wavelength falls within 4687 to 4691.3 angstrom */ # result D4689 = 13.97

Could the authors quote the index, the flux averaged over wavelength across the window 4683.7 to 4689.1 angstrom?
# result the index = 14.9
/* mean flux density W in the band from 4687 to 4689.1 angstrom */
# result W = 14.5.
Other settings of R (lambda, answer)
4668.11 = 14.41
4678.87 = 14.74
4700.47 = 15.07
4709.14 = 15.69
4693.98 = 14.64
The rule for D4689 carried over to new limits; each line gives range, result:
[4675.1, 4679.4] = 14.74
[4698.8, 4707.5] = 14.71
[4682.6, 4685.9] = 15.11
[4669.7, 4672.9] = 14.45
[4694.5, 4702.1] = 14.84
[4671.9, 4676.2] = 15.15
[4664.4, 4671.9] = 14.33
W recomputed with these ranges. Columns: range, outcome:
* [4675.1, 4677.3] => 15.4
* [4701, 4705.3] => 14.8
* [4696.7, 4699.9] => 15.4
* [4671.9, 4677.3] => 15.4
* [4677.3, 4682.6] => 14.8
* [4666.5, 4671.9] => 14.5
